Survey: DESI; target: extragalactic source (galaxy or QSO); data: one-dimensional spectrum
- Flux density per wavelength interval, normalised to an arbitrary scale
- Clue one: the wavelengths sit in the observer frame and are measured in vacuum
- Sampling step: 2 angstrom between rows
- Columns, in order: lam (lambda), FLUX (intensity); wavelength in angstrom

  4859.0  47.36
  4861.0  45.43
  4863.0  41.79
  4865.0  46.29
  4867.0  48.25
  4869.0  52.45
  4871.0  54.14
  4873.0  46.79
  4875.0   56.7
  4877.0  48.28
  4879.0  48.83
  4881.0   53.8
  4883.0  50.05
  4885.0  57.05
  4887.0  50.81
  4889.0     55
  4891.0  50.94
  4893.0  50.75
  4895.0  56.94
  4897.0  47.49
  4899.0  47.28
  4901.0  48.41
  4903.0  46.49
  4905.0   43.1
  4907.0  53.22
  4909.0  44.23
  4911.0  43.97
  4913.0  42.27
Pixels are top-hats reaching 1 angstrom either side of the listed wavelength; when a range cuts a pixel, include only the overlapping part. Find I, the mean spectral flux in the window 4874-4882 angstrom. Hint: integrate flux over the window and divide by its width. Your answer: 51.9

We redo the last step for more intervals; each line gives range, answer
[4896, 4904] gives 47.4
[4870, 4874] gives 50.5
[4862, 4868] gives 45.4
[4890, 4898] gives 51.5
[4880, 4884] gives 51.9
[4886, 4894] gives 51.9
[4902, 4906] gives 44.8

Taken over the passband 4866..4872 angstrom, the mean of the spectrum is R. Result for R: 51.6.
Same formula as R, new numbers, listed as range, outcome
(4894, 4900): 50.6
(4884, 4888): 53.9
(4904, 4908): 48.2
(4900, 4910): 47.1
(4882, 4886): 53.5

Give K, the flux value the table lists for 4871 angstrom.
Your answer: 54.14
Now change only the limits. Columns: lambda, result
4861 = 45.43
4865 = 46.29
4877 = 48.28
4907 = 53.22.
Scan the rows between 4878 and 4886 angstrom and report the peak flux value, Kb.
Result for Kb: 57.05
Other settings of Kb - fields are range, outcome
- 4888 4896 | 56.94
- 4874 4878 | 56.7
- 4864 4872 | 54.14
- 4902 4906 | 46.49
